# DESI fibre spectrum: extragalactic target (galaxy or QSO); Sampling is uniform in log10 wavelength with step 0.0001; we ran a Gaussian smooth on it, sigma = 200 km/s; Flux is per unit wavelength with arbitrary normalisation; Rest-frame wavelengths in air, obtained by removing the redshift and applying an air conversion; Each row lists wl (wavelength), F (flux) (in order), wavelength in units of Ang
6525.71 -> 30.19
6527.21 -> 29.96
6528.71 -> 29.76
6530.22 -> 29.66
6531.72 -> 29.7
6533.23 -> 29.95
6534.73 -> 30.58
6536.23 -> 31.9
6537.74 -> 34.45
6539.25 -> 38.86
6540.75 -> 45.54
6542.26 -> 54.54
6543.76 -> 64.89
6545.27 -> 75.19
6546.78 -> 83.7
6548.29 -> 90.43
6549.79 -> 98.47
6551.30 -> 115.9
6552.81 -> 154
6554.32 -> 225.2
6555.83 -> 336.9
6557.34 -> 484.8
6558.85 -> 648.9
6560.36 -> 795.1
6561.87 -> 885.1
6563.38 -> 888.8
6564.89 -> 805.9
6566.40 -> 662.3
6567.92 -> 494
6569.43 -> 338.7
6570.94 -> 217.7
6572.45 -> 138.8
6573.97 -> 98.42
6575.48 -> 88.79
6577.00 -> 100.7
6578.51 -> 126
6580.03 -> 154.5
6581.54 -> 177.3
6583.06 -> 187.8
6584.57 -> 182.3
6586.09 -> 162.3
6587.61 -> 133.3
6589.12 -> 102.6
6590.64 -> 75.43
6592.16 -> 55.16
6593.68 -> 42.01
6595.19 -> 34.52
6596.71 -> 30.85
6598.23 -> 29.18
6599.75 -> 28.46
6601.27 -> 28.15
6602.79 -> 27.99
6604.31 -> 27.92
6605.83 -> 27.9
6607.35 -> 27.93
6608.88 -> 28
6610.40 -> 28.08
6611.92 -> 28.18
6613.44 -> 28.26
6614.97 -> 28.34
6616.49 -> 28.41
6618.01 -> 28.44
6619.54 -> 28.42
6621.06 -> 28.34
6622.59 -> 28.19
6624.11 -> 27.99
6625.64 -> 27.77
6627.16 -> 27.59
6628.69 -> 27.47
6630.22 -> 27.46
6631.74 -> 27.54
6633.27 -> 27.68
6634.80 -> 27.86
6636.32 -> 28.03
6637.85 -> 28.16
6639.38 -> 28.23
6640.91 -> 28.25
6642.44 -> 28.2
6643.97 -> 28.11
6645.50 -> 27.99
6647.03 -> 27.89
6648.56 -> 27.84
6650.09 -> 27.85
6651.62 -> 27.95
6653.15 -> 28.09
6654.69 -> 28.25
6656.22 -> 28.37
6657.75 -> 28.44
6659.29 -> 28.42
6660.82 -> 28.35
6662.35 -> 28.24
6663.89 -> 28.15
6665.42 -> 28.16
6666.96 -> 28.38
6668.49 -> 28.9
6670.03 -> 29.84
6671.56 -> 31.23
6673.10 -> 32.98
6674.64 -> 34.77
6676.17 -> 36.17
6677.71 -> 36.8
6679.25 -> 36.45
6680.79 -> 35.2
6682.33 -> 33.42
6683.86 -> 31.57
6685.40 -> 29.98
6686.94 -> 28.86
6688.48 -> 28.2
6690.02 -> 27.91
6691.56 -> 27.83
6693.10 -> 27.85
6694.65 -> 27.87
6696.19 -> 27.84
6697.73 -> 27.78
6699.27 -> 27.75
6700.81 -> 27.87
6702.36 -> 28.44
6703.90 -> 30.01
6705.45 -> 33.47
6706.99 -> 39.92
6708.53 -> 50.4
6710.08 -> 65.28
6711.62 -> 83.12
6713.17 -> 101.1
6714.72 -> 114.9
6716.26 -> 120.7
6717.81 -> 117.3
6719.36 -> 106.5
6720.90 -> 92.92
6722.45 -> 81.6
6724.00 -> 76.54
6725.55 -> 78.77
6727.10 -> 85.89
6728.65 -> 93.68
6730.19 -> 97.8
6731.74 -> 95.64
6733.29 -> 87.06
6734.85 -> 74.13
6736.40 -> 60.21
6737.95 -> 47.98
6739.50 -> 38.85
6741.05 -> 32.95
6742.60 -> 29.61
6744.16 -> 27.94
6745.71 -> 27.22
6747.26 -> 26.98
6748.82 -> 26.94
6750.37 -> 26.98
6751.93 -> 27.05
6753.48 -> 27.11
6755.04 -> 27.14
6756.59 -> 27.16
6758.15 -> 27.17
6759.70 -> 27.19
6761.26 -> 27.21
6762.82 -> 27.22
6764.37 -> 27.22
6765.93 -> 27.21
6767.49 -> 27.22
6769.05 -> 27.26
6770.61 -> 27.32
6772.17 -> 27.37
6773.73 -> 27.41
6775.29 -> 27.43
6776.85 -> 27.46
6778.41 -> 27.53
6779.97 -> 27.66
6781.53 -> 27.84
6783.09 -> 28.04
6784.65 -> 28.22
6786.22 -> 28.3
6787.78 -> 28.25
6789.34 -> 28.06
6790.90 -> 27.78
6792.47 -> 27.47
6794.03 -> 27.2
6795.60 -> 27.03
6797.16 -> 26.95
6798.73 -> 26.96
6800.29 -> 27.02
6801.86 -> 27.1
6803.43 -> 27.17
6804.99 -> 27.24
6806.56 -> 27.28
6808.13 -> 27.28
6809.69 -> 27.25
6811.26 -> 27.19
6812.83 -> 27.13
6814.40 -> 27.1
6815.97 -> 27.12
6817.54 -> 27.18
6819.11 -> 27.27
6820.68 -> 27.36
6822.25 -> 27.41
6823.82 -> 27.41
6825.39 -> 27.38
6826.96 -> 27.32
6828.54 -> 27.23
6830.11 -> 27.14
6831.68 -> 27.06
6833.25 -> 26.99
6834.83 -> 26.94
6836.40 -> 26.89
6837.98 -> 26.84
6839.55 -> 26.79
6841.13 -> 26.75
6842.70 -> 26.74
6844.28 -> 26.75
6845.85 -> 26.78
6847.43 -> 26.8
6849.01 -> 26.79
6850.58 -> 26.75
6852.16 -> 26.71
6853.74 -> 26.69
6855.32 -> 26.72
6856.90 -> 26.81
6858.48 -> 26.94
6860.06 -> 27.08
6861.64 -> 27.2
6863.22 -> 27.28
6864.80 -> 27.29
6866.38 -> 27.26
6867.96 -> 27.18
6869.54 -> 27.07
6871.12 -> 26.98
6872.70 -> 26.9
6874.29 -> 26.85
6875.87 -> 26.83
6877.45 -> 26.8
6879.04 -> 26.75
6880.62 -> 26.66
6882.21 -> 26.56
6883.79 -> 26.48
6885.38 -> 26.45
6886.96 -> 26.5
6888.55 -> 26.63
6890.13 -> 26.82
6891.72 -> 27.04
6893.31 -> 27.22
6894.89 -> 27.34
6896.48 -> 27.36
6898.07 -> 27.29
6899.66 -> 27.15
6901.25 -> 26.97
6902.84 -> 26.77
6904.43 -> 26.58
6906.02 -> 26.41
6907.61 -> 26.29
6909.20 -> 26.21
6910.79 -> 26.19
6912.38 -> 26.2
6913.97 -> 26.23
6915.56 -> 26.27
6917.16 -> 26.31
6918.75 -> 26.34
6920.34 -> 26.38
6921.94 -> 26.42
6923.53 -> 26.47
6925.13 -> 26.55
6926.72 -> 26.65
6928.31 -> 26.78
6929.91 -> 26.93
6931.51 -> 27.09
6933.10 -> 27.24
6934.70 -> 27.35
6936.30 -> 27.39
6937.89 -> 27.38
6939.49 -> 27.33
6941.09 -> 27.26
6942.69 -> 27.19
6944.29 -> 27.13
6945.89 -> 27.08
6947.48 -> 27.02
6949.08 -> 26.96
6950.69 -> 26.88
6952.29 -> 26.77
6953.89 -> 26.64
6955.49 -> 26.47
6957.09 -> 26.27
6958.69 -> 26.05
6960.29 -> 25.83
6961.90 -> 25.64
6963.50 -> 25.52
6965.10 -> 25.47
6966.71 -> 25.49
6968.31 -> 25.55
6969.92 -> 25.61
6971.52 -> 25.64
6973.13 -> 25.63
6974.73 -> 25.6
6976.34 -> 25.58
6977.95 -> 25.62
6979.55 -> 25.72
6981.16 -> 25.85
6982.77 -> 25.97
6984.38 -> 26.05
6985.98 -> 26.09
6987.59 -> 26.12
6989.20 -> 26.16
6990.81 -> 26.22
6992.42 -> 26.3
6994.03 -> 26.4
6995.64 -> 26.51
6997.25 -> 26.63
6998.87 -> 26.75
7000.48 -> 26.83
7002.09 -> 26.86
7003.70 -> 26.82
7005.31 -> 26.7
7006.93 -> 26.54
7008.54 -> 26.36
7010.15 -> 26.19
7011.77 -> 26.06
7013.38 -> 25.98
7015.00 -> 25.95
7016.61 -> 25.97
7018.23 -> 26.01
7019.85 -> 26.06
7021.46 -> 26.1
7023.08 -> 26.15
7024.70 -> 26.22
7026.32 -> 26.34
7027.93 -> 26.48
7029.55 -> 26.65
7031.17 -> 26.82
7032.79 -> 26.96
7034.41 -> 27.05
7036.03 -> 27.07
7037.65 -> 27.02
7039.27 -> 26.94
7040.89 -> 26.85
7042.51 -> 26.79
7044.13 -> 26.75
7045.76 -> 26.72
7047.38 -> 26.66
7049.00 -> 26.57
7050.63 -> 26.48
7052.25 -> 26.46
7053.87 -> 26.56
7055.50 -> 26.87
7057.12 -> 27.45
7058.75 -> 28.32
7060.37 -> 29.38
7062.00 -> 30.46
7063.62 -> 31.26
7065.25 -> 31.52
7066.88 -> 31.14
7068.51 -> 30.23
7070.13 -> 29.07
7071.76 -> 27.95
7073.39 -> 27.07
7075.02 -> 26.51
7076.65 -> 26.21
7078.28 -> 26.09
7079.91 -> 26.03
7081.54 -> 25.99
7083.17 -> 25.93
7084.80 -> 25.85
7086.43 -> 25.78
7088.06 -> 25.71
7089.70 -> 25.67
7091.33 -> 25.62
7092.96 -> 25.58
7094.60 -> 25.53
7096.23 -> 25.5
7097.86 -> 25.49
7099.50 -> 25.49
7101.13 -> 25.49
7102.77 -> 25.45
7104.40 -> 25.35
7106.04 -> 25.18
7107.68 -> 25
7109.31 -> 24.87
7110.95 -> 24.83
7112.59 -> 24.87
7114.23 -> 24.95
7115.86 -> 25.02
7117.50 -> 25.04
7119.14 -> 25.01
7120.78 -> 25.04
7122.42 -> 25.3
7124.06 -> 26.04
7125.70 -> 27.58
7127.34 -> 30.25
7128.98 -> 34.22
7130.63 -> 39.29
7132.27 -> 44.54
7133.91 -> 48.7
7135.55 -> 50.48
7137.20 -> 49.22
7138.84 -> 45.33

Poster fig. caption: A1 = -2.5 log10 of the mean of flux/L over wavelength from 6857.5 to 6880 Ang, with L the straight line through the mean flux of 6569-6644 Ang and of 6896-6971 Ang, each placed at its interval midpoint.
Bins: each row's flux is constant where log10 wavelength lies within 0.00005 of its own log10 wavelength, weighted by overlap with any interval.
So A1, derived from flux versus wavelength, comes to 0.257 mag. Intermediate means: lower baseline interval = 65.4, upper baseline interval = 26.6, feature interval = 27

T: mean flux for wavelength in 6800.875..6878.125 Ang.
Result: 27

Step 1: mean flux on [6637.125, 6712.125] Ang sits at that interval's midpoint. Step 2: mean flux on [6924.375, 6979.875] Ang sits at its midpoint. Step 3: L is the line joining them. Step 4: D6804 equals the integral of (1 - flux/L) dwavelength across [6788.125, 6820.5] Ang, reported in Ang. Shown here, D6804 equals 2.3 Ang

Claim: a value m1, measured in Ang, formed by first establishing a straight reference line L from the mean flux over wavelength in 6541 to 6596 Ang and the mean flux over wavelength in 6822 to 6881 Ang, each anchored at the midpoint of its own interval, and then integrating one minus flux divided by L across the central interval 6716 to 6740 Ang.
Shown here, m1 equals 8.3 Ang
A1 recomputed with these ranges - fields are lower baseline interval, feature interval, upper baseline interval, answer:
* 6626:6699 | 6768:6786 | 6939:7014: 0.02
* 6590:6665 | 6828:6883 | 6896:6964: 0.02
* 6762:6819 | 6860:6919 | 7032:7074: 0.03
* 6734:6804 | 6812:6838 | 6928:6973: 0.07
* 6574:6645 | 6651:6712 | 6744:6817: 0.29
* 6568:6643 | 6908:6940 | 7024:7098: 0.45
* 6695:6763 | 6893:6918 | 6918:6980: 0.20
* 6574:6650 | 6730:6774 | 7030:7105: 0.21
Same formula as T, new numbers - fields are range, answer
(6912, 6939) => 26.7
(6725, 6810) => 36.2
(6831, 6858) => 26.8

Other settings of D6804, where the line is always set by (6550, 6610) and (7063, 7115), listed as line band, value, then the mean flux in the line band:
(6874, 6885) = 8.4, 26.7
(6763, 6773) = 8.3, 27.3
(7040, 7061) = 7.4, 27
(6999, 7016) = 9.4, 26.5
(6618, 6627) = 7.8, 28.1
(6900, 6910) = 7.4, 26.6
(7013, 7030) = 8.7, 26.2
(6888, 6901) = 9.6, 27.1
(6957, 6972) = 10.0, 25.7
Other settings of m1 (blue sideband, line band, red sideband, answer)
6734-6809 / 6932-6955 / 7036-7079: 1.2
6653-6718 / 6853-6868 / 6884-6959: 1.6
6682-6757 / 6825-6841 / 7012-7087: 6.2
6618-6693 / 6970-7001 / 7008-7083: 1.6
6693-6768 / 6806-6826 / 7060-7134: 8.4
